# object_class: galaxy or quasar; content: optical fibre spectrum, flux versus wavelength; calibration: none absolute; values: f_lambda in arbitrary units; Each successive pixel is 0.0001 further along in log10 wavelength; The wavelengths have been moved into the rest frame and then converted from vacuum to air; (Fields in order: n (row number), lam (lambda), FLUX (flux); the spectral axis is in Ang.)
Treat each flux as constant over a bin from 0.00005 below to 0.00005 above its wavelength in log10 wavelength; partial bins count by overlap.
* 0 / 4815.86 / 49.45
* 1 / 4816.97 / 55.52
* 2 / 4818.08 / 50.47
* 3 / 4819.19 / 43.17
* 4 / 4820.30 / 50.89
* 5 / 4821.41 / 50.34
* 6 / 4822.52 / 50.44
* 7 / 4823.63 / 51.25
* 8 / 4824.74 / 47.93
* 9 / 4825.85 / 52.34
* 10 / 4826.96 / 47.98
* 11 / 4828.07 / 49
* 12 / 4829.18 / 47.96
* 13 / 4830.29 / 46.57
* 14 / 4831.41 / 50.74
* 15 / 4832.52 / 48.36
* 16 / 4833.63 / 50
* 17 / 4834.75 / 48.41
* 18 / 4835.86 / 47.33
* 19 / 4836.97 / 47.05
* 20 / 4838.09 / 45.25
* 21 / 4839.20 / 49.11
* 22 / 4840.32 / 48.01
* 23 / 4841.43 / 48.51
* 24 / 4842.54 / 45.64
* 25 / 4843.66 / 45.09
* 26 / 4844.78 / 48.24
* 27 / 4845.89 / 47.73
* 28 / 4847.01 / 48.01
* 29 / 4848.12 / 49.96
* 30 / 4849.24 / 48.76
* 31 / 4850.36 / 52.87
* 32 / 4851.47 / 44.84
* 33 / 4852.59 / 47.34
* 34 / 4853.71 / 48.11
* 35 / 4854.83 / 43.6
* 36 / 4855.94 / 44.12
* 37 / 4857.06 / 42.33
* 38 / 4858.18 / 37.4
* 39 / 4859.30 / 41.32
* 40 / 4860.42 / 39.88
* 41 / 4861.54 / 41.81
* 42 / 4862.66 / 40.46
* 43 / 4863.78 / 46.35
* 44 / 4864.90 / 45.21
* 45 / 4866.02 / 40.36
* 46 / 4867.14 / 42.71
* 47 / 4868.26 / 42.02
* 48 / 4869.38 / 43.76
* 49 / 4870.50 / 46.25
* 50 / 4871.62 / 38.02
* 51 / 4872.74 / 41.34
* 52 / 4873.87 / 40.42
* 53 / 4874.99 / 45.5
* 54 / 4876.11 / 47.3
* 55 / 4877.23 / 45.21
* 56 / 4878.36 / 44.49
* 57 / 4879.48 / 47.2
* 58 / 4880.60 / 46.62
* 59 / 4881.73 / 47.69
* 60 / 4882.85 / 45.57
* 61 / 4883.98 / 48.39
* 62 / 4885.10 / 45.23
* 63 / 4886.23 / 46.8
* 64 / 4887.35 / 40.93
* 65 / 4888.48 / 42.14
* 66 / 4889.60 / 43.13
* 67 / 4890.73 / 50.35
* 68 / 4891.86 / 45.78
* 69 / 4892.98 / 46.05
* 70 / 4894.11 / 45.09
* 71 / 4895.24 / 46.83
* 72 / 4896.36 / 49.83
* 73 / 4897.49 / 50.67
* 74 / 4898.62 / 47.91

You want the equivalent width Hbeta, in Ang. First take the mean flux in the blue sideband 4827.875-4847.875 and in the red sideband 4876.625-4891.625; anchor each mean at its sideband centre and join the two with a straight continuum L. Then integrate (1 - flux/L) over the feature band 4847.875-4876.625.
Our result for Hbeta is 1.8 Ang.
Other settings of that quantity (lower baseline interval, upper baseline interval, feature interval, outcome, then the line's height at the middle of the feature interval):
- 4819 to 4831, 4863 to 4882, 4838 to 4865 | 0.41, 46.3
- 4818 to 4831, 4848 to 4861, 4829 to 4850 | -0.48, 46.9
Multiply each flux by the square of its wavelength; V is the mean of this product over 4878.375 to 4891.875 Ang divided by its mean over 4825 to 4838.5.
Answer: 1.0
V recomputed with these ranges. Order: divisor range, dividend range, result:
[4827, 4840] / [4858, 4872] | 0.89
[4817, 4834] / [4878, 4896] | 0.95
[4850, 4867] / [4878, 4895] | 1.06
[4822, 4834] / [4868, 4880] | 0.91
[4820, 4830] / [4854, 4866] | 0.86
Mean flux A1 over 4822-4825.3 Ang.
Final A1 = 49.9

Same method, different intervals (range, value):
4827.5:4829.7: 48.6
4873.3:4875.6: 43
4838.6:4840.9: 48.6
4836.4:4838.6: 46.1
